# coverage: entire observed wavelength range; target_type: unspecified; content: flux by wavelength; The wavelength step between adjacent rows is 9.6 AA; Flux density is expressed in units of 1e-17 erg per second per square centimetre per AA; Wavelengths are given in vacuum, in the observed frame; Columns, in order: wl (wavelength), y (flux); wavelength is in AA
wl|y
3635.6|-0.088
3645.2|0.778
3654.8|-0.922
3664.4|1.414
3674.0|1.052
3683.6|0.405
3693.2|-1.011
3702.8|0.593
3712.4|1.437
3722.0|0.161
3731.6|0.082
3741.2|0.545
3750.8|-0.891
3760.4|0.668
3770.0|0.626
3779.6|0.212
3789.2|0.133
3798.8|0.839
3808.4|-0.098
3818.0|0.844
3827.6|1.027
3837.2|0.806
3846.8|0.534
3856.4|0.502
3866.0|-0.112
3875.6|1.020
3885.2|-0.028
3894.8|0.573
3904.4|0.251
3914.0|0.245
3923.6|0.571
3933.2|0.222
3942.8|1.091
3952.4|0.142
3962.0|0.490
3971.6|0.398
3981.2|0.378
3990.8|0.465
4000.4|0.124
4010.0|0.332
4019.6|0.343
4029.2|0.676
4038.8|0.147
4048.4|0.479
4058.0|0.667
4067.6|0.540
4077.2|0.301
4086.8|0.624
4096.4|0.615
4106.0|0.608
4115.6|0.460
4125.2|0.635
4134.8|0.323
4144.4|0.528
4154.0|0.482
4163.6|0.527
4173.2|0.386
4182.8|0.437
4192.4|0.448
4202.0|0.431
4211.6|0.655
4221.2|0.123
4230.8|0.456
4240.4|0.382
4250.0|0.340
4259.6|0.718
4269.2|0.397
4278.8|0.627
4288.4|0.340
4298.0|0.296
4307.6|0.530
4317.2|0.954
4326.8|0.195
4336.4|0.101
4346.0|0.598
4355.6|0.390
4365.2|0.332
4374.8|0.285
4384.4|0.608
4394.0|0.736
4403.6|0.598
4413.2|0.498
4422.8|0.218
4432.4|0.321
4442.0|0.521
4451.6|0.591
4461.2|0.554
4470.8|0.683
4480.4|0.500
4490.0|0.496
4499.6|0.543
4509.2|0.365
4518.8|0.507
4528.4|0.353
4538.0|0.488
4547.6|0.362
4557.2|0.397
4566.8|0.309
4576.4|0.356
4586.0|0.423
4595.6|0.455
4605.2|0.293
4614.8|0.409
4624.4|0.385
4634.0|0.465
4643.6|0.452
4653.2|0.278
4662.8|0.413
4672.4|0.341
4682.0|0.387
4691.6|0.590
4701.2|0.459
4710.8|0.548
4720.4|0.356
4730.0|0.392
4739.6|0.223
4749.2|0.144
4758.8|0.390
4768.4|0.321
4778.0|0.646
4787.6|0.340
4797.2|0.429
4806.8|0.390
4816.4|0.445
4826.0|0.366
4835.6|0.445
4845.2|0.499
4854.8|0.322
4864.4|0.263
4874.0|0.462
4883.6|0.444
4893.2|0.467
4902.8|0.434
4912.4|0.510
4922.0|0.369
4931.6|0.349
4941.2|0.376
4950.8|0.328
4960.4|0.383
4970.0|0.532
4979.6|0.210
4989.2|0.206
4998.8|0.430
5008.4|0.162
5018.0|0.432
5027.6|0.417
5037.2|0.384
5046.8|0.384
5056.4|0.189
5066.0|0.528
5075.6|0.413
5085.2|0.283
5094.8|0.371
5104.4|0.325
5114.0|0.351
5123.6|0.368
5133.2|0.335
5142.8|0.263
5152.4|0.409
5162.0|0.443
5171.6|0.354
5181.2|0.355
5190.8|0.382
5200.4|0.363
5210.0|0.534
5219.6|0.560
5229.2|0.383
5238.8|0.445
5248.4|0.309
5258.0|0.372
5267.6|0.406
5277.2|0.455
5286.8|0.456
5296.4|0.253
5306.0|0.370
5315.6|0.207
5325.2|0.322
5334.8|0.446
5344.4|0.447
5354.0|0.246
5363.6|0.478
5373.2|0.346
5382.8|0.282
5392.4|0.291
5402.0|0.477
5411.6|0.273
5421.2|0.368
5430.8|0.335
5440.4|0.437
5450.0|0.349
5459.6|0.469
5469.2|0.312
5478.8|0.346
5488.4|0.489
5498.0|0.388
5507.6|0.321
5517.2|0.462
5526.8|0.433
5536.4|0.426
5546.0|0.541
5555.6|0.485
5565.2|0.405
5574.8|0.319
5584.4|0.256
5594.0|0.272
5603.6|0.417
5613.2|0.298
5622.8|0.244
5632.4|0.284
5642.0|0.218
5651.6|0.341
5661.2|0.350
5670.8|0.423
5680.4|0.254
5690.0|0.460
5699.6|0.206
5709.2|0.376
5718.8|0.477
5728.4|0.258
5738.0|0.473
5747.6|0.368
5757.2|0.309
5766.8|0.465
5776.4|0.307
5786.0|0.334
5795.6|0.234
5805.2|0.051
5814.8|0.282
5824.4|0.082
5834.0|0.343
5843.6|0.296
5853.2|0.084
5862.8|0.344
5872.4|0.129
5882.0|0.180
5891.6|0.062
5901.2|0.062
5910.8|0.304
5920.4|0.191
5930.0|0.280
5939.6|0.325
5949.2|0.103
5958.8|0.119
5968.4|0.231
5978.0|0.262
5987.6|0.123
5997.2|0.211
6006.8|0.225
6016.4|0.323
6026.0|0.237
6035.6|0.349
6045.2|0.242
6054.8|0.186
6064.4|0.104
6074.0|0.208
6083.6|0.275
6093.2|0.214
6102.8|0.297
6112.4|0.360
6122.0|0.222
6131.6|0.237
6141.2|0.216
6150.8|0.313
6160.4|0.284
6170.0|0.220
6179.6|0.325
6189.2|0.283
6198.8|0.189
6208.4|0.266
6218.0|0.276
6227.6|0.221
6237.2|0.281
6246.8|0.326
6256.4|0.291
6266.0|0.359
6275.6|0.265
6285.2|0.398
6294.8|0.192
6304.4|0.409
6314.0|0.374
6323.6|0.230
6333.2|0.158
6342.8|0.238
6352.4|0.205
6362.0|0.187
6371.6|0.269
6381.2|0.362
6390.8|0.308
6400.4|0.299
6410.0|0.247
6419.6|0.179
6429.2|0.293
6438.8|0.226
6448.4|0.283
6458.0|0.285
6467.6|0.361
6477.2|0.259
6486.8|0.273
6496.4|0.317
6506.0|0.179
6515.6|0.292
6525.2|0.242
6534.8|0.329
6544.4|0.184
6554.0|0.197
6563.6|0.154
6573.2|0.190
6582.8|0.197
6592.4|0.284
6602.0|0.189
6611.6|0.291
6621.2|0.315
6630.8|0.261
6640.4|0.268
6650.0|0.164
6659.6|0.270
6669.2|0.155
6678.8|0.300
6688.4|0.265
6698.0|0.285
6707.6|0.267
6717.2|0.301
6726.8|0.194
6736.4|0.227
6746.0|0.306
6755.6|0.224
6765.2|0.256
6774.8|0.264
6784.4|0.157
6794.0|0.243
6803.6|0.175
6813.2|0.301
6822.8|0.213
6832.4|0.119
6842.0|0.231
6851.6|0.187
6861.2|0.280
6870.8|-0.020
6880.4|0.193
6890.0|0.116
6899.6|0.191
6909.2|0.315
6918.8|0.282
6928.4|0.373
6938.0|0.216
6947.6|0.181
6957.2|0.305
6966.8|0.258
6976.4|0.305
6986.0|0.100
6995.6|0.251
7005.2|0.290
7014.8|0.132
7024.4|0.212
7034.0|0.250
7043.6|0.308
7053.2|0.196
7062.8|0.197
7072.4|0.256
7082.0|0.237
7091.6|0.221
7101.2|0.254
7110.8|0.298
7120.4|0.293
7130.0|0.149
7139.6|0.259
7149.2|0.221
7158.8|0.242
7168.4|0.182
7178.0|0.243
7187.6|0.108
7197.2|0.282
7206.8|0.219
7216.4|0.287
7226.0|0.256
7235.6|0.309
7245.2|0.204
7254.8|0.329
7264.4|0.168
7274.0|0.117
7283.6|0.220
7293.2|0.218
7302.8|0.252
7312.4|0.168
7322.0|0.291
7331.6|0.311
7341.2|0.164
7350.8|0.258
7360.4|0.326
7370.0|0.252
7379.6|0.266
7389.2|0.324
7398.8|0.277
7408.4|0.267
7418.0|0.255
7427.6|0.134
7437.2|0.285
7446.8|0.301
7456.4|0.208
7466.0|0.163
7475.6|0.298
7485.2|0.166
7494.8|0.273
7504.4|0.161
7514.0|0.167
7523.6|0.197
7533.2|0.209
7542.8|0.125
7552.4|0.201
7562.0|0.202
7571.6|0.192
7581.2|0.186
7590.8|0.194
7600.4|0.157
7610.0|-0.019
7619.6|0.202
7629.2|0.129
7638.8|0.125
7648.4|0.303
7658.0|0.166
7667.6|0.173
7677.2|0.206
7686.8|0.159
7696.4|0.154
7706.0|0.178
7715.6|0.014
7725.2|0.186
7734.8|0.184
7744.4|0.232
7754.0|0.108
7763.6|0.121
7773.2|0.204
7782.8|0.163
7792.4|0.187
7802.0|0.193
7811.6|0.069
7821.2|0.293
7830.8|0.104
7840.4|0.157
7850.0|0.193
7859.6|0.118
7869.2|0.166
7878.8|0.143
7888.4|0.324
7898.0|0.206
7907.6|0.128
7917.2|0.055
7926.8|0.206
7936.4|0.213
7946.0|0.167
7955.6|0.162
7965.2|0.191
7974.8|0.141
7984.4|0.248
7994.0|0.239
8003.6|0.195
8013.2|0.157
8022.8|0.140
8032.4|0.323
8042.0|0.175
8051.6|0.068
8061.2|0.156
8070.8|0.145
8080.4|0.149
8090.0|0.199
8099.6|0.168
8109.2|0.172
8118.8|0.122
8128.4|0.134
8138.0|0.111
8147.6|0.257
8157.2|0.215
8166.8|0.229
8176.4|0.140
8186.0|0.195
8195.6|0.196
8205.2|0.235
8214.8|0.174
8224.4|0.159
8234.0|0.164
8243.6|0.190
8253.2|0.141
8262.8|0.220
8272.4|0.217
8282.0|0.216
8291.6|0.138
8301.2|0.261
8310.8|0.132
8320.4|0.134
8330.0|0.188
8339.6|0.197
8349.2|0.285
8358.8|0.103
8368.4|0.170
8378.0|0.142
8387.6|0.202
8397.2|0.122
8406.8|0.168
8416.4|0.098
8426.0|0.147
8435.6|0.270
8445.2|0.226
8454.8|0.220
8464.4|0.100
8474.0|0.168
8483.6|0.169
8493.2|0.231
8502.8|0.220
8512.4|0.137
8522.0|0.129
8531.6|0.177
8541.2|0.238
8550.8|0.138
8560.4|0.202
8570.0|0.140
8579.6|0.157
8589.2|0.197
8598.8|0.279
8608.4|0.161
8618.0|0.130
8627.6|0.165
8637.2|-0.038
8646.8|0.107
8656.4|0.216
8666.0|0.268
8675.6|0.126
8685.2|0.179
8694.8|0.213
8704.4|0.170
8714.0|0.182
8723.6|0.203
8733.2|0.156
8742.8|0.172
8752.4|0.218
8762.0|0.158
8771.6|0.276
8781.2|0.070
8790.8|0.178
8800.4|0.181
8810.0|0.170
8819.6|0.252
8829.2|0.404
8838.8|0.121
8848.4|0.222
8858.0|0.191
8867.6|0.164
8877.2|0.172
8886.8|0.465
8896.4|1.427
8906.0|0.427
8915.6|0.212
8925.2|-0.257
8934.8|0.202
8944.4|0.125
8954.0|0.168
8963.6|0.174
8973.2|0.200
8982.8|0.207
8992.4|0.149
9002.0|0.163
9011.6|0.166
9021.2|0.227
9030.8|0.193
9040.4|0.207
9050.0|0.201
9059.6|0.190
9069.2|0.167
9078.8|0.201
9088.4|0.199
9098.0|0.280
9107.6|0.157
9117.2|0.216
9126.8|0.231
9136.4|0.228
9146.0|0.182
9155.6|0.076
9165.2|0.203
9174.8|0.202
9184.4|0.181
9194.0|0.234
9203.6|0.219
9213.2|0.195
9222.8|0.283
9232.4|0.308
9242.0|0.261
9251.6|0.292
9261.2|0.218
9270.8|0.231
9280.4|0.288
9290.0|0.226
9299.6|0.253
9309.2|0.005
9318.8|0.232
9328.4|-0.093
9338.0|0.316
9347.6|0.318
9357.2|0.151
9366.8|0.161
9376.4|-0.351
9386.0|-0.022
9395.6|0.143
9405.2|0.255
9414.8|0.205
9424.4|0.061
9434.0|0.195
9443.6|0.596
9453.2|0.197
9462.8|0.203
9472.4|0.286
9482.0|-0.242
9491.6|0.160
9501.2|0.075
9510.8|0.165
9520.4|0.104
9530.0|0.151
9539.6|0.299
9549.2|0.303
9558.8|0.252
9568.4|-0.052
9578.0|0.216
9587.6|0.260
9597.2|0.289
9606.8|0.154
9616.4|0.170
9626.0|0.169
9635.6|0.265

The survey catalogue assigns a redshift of 1.39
